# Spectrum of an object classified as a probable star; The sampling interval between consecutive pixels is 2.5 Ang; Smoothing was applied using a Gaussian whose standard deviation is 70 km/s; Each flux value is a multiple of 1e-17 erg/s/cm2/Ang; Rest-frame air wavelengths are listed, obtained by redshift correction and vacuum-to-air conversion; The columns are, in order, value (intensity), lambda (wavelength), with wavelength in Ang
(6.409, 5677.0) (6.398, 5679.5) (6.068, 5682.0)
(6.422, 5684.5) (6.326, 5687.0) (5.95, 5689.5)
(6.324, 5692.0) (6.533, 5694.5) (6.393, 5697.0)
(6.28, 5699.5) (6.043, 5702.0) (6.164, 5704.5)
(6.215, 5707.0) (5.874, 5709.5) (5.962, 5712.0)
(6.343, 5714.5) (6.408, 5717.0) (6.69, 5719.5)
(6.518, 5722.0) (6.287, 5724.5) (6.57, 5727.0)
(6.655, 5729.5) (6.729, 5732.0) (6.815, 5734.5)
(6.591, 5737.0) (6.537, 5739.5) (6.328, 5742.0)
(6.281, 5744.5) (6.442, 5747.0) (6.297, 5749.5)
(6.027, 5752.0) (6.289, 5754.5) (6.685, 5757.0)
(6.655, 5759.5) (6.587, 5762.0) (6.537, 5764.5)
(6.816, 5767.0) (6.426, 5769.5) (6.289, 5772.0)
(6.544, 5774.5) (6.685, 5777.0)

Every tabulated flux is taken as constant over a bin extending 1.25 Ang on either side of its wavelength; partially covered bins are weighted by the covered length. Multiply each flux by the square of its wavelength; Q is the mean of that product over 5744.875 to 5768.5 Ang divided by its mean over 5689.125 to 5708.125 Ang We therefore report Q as 1.1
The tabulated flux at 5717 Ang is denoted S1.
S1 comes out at 6.408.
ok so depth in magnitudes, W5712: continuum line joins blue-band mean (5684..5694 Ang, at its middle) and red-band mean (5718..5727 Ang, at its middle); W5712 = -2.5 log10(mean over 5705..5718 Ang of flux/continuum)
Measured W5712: 0.05 mag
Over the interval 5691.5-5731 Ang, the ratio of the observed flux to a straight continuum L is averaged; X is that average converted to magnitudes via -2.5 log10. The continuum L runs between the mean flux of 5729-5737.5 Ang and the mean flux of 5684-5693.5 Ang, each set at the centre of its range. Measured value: 0.026 mag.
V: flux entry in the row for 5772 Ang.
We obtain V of 6.289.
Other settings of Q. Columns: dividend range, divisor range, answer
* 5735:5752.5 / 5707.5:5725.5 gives 1.03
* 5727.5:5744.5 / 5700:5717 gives 1.08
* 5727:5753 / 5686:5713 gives 1.06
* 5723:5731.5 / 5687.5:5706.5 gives 1.06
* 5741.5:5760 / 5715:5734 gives 0.98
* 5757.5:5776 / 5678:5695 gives 1.07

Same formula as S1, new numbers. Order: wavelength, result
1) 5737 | 6.591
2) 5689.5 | 5.95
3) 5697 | 6.393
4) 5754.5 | 6.289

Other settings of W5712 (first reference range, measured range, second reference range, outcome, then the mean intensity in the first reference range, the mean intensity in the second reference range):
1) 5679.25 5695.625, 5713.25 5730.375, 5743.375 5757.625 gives -0.032 mag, 6.28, 6.32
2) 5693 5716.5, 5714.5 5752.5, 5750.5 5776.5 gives -0.023 mag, 6.21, 6.49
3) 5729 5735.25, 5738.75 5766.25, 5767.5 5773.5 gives 0.023 mag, 6.74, 6.42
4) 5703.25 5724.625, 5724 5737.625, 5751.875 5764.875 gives -0.045 mag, 6.27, 6.5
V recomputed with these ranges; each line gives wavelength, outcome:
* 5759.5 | 6.655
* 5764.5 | 6.537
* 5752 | 6.027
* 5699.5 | 6.28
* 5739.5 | 6.537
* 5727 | 6.57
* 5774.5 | 6.544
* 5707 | 6.215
